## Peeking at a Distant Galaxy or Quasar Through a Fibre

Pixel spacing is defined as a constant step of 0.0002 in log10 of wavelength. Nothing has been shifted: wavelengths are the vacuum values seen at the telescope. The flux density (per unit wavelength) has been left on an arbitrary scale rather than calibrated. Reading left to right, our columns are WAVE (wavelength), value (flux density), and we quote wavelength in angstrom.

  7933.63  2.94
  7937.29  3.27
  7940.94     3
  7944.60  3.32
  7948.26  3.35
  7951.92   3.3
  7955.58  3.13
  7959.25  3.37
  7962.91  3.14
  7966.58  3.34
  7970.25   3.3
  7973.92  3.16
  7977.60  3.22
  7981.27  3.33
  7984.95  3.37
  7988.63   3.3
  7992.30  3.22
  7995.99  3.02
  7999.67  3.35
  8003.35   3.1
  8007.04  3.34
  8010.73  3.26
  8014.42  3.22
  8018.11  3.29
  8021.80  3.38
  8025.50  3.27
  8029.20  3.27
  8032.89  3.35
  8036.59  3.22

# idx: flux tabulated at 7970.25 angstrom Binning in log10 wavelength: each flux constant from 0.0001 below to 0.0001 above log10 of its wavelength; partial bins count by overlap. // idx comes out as 3.3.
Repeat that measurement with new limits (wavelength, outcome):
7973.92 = 3.16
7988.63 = 3.3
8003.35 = 3.1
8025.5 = 3.27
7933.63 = 2.94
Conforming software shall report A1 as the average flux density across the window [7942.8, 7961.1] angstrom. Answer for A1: 3.29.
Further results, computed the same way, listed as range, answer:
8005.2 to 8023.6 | 3.3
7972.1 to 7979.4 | 3.19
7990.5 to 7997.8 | 3.12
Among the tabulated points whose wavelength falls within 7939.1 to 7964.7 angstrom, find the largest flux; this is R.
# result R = 3.37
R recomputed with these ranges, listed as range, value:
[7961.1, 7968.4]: 3.34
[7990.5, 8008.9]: 3.35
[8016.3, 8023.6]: 3.38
